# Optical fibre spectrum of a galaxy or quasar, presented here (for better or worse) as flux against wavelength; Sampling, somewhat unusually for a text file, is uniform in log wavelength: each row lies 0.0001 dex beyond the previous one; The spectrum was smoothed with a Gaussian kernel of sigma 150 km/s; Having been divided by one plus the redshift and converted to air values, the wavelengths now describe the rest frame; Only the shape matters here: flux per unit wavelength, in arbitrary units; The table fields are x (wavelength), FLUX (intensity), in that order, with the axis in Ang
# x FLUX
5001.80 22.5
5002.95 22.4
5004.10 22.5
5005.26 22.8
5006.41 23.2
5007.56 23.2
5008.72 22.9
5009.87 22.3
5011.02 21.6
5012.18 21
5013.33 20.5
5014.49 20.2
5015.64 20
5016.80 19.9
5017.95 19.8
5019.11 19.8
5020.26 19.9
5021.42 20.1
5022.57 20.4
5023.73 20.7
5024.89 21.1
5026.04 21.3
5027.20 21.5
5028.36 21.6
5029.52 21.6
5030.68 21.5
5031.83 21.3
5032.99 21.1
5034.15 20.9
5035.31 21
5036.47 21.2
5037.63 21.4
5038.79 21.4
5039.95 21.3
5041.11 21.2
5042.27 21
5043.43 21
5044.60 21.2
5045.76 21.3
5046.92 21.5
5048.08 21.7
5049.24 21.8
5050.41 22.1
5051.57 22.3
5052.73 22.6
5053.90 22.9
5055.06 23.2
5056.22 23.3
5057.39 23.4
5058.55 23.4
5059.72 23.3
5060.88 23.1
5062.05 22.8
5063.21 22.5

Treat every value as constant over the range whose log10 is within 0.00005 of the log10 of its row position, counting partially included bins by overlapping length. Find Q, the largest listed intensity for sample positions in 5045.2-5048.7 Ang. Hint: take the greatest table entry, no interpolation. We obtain 21.7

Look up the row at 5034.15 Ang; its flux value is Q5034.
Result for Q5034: 20.9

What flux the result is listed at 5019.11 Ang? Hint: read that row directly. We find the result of 19.8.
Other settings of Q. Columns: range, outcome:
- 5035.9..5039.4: 21.4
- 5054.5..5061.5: 23.4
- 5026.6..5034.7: 21.6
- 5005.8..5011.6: 23.2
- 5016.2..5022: 20.1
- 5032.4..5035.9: 21.1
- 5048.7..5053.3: 22.6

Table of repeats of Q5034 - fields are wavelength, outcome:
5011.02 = 21.6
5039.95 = 21.3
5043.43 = 21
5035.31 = 21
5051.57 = 22.3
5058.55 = 23.4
